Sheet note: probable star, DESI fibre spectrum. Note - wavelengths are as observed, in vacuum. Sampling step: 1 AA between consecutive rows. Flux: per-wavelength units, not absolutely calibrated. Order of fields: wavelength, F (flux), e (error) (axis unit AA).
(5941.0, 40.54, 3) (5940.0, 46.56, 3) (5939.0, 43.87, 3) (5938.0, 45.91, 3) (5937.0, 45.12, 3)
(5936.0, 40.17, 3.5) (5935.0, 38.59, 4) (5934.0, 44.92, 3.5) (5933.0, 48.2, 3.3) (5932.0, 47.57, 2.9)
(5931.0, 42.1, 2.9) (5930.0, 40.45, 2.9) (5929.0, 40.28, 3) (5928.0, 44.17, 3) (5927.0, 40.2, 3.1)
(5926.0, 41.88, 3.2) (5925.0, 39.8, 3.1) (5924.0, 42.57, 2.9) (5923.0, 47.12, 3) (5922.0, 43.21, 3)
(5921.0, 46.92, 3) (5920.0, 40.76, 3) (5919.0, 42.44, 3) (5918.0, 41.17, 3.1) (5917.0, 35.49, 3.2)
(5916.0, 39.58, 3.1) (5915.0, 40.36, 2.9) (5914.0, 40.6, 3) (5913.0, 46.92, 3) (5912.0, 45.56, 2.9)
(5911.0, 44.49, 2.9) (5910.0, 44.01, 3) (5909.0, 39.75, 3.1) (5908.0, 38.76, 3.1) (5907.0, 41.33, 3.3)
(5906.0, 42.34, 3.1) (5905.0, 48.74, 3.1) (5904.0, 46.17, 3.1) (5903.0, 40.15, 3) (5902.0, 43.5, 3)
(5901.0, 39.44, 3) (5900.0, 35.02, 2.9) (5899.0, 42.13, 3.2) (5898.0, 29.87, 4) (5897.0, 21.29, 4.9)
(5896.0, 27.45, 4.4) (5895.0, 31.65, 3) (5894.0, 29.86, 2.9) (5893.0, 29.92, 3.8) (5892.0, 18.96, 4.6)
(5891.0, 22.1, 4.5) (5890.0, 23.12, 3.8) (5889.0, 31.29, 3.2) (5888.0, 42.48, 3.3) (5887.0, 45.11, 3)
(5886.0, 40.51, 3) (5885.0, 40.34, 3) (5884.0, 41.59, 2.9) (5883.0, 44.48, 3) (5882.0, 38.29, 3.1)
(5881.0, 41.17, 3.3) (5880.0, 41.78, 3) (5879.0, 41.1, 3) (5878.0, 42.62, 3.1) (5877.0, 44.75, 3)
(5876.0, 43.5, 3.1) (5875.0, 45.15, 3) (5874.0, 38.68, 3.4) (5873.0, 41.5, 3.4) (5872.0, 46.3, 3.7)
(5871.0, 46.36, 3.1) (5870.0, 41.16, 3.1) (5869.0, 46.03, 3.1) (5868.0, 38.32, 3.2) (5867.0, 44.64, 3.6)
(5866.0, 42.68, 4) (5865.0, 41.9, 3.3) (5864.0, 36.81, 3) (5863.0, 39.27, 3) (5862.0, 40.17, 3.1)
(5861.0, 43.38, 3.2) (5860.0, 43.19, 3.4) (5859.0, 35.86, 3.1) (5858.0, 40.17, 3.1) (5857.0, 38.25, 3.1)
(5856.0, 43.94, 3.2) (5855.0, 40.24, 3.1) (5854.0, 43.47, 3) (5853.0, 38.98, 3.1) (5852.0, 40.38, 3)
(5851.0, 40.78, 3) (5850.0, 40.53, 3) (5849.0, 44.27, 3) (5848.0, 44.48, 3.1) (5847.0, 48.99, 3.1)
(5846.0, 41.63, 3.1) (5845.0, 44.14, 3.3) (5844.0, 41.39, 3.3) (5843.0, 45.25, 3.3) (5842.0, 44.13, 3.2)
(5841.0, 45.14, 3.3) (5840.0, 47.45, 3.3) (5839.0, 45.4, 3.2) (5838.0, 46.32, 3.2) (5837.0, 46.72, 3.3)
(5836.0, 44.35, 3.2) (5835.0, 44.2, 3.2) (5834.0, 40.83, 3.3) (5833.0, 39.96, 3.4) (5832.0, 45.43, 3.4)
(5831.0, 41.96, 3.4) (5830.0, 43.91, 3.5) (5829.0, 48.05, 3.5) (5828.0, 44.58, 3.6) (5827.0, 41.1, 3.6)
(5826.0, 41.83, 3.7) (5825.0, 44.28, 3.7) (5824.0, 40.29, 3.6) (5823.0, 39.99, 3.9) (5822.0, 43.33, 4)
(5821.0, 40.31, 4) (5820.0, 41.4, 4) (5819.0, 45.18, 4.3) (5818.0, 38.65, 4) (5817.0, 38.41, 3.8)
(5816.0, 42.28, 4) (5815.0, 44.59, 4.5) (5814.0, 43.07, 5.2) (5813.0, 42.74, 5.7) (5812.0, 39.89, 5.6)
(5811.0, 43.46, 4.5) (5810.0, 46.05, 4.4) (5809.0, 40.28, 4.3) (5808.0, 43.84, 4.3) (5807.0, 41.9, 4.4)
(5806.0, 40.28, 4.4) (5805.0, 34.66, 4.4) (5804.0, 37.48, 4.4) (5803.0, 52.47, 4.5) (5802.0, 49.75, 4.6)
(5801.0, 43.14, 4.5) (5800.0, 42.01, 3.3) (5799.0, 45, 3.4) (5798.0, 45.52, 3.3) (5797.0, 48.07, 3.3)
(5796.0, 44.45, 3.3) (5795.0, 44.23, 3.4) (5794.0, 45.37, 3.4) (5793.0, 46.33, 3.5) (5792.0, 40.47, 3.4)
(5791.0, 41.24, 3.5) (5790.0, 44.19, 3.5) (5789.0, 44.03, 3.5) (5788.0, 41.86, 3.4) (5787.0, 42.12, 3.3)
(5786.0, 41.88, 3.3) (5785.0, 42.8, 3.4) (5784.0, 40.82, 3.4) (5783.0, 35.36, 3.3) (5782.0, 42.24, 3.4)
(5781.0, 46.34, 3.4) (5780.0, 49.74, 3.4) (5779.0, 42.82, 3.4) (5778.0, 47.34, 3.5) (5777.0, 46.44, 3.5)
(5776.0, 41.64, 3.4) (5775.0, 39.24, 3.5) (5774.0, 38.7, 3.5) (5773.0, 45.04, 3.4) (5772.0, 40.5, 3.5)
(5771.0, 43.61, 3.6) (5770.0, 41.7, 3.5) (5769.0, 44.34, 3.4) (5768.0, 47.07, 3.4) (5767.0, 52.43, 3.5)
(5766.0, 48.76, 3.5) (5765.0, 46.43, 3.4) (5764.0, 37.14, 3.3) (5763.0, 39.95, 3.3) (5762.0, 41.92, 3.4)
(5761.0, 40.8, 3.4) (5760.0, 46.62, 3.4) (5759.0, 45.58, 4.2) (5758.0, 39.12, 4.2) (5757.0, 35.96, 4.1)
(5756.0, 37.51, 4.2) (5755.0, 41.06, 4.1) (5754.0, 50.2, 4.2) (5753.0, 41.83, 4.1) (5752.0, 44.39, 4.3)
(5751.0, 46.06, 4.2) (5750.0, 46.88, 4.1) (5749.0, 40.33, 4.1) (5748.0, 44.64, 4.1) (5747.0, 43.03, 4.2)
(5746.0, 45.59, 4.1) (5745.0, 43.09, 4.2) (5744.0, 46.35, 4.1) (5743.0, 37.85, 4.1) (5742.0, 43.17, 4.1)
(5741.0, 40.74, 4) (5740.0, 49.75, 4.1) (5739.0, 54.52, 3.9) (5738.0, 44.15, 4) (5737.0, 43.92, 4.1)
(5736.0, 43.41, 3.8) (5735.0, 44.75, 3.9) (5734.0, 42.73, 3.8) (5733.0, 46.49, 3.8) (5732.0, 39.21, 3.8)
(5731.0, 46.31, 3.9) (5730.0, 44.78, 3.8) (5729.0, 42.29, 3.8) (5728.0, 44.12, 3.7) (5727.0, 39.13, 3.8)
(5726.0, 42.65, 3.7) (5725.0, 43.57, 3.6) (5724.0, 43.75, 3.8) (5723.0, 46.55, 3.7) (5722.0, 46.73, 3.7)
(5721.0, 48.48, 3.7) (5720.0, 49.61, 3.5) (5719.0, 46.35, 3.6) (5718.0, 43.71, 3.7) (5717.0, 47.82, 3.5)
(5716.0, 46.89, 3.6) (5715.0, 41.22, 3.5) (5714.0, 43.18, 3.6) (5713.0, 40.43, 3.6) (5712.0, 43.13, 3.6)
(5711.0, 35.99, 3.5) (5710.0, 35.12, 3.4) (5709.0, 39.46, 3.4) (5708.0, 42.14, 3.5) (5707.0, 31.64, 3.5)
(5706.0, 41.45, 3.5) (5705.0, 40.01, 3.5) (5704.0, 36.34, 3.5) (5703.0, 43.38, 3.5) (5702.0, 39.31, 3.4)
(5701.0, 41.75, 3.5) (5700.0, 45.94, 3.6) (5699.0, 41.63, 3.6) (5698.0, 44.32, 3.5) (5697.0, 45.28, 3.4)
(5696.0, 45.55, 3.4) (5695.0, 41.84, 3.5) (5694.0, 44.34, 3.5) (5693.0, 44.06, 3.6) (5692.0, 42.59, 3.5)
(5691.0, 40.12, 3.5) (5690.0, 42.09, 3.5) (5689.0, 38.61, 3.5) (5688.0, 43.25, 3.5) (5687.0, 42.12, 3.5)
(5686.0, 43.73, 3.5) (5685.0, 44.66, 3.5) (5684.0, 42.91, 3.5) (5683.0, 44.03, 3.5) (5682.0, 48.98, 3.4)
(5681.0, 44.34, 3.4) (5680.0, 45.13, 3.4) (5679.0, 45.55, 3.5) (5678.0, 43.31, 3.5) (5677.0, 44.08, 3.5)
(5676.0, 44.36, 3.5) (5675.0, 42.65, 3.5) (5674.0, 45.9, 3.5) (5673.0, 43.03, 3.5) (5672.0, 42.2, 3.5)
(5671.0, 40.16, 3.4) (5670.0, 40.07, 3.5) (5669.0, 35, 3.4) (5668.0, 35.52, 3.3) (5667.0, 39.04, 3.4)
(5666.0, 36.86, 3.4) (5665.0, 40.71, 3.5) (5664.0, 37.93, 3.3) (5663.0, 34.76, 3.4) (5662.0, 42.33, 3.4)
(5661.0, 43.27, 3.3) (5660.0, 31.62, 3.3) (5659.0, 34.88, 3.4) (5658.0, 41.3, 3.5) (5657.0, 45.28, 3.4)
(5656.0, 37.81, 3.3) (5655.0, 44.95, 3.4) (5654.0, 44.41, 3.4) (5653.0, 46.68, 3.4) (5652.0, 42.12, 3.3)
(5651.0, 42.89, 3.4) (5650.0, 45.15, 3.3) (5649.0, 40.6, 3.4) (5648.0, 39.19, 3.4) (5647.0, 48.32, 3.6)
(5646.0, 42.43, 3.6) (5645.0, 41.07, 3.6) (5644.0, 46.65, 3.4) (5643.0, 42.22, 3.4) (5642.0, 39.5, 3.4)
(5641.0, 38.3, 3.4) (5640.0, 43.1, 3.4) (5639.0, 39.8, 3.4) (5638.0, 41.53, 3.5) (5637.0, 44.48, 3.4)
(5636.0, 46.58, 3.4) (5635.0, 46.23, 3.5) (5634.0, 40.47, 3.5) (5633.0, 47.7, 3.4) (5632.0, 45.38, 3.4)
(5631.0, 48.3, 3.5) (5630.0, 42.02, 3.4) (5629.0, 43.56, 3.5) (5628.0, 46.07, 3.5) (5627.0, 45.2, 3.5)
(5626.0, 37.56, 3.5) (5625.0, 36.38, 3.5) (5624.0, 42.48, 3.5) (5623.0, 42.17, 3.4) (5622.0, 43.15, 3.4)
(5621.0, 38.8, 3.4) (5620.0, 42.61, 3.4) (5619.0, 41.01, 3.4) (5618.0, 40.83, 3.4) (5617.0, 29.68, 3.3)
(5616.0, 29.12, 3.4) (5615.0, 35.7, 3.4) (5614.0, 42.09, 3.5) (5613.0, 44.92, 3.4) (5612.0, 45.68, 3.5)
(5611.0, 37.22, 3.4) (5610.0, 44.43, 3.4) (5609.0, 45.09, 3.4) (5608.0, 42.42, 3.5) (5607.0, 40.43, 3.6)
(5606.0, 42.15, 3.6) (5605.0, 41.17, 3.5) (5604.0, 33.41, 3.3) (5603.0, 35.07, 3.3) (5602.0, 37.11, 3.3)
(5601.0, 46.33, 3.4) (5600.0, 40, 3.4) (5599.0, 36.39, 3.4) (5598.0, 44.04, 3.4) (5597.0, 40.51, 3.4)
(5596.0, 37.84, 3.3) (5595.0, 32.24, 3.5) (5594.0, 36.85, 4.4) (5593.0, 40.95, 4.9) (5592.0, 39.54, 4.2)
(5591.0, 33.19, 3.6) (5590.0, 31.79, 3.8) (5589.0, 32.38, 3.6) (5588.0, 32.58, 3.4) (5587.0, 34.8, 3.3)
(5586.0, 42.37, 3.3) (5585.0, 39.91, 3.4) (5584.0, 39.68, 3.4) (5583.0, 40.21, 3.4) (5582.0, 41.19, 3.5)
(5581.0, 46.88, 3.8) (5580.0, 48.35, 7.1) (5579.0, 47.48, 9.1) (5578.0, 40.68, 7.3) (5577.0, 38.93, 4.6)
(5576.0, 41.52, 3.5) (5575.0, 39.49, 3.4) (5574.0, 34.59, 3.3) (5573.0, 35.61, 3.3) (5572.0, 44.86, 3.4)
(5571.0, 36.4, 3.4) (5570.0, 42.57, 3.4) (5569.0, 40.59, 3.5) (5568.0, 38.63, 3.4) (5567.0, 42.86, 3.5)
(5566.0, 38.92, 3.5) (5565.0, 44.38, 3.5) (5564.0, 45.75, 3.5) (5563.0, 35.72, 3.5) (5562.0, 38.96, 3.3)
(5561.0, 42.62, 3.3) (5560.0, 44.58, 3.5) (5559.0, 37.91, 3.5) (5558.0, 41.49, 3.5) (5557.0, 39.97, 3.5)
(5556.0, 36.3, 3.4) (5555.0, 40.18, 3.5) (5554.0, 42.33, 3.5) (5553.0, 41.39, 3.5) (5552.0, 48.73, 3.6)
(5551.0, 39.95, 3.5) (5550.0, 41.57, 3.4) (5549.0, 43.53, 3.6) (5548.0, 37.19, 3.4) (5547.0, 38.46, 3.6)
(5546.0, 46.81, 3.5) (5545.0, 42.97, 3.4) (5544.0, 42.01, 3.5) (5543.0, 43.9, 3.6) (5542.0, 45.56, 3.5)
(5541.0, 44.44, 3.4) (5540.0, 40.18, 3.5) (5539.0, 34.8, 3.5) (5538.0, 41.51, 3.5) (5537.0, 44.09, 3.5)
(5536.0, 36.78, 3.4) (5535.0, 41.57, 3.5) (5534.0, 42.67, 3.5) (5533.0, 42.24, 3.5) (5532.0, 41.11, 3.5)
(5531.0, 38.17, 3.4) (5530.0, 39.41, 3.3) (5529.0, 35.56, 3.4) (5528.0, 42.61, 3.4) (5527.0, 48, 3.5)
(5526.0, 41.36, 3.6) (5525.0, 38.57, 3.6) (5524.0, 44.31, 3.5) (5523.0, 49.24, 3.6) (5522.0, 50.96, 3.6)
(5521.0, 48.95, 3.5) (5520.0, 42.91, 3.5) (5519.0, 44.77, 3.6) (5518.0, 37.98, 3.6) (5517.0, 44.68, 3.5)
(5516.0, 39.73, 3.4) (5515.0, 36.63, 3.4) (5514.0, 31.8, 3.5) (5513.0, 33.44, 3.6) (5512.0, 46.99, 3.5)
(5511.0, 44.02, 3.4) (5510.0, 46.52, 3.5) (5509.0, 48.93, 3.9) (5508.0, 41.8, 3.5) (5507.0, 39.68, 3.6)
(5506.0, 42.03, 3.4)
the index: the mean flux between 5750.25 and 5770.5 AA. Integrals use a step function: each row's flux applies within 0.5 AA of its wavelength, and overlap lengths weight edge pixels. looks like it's 43.5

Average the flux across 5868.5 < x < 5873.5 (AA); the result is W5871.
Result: 44.3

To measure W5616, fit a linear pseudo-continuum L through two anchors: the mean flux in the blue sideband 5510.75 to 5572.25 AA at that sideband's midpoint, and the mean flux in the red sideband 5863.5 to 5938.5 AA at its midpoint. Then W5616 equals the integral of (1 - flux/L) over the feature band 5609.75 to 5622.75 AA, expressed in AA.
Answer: 0.5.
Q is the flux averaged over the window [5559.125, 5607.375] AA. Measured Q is 39.6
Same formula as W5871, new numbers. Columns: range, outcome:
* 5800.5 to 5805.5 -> 43.5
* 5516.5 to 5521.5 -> 43.9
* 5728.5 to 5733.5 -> 43.8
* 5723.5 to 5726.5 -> 43.3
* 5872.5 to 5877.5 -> 42.7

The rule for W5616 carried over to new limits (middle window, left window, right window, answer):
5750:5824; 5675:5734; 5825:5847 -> 1.1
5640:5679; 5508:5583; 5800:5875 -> 0.7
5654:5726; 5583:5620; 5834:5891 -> -4.2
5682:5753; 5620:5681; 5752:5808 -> -1.0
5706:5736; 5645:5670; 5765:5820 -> -0.8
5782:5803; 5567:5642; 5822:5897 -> -1.5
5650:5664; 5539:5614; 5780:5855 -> 0.1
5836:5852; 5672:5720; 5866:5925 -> -1.5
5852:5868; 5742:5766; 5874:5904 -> -1.2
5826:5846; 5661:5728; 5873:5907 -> -2.7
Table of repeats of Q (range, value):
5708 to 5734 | 43.4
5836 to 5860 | 43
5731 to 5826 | 43.3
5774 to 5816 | 43.2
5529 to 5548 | 41.2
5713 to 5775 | 43.9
